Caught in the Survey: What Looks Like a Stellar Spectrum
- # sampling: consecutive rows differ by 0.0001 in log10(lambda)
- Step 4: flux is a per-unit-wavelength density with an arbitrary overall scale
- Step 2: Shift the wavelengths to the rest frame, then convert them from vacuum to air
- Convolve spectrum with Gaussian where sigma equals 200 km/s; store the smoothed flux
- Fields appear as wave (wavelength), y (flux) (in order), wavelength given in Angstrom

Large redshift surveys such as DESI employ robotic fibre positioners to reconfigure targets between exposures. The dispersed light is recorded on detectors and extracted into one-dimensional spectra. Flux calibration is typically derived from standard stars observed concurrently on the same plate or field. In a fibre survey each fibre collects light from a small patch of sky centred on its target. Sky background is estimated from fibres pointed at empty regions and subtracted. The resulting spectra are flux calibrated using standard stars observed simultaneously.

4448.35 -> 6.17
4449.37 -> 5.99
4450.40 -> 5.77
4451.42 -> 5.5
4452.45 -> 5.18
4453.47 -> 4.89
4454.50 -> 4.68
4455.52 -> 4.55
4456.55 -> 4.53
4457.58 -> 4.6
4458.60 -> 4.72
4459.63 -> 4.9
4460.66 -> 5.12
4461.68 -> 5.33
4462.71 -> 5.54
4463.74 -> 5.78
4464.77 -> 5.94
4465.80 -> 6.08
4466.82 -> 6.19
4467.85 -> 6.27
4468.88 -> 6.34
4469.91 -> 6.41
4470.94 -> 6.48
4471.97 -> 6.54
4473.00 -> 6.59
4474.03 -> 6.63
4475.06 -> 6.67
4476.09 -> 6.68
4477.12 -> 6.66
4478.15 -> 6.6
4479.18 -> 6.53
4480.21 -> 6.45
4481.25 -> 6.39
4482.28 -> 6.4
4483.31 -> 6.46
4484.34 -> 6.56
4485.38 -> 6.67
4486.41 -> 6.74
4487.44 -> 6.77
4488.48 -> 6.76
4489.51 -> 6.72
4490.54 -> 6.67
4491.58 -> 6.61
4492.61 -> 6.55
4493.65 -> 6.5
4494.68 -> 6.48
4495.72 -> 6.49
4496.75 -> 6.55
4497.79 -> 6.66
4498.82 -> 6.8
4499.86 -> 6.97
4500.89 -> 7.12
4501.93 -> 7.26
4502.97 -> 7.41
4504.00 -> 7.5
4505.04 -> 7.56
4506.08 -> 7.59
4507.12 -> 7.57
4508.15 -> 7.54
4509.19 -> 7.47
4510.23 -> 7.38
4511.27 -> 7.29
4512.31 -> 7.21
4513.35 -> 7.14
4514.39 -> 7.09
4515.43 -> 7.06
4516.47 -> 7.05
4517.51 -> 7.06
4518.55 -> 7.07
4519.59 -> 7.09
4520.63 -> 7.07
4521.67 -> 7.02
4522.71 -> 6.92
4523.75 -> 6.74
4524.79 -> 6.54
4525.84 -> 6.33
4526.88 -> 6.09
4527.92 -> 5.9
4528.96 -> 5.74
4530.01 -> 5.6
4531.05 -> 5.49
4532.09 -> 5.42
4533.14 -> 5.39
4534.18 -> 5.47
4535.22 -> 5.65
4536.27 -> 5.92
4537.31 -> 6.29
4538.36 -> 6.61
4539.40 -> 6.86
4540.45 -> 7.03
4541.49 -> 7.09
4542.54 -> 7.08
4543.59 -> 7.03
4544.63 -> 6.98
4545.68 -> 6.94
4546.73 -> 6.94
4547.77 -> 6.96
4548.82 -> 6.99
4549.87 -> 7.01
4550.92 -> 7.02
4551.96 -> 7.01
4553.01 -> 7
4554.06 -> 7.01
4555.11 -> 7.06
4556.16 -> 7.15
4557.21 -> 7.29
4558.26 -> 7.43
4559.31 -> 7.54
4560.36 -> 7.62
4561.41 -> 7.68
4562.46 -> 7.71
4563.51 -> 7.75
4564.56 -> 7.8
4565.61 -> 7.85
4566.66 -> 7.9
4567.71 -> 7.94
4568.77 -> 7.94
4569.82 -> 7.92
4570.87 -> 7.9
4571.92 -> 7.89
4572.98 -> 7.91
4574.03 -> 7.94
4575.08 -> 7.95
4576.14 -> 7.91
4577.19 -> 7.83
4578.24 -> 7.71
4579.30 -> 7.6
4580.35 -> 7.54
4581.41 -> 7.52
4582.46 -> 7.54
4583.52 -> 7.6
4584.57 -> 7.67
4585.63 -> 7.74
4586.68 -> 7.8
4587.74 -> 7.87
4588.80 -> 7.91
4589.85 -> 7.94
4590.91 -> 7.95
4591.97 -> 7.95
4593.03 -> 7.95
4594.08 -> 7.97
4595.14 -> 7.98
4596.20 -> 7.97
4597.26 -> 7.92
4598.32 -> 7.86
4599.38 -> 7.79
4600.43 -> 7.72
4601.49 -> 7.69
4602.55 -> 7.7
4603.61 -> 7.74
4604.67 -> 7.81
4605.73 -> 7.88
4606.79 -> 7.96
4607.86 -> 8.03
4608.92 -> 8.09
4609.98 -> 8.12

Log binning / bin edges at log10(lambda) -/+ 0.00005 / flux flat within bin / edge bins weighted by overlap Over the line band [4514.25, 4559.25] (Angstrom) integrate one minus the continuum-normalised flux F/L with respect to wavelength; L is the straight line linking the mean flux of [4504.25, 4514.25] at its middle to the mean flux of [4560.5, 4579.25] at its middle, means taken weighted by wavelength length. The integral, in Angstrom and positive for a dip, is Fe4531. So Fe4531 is 5.5 Angstrom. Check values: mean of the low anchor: 7.4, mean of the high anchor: 7.84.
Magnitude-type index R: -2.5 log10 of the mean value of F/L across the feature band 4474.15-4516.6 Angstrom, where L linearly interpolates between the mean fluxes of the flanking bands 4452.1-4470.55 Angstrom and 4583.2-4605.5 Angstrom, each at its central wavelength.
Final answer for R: -0.15 mag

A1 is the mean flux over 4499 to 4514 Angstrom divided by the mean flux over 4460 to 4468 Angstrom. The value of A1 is 1.3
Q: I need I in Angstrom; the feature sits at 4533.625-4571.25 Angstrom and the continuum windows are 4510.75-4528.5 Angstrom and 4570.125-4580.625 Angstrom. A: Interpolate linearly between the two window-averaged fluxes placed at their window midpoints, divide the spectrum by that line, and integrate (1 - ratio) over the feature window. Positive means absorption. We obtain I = 1.5 Angstrom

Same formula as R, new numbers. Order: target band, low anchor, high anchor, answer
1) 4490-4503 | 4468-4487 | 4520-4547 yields -0.04 mag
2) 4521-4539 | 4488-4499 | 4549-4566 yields 0.16 mag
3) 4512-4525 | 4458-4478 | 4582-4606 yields -0.04 mag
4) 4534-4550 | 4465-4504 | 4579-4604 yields 0.09 mag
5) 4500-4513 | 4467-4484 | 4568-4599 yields -0.08 mag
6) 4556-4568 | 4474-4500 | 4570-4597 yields -0.01 mag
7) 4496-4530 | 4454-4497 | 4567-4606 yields -0.04 mag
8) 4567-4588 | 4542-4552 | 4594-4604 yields -0.04 mag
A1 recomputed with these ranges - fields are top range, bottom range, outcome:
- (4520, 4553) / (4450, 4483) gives 1.11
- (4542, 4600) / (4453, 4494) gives 1.25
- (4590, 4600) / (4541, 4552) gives 1.13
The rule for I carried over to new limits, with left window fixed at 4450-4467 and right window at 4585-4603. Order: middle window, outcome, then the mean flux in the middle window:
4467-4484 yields -2.9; 6.5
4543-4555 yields 0.0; 6.99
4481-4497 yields -2.1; 6.59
